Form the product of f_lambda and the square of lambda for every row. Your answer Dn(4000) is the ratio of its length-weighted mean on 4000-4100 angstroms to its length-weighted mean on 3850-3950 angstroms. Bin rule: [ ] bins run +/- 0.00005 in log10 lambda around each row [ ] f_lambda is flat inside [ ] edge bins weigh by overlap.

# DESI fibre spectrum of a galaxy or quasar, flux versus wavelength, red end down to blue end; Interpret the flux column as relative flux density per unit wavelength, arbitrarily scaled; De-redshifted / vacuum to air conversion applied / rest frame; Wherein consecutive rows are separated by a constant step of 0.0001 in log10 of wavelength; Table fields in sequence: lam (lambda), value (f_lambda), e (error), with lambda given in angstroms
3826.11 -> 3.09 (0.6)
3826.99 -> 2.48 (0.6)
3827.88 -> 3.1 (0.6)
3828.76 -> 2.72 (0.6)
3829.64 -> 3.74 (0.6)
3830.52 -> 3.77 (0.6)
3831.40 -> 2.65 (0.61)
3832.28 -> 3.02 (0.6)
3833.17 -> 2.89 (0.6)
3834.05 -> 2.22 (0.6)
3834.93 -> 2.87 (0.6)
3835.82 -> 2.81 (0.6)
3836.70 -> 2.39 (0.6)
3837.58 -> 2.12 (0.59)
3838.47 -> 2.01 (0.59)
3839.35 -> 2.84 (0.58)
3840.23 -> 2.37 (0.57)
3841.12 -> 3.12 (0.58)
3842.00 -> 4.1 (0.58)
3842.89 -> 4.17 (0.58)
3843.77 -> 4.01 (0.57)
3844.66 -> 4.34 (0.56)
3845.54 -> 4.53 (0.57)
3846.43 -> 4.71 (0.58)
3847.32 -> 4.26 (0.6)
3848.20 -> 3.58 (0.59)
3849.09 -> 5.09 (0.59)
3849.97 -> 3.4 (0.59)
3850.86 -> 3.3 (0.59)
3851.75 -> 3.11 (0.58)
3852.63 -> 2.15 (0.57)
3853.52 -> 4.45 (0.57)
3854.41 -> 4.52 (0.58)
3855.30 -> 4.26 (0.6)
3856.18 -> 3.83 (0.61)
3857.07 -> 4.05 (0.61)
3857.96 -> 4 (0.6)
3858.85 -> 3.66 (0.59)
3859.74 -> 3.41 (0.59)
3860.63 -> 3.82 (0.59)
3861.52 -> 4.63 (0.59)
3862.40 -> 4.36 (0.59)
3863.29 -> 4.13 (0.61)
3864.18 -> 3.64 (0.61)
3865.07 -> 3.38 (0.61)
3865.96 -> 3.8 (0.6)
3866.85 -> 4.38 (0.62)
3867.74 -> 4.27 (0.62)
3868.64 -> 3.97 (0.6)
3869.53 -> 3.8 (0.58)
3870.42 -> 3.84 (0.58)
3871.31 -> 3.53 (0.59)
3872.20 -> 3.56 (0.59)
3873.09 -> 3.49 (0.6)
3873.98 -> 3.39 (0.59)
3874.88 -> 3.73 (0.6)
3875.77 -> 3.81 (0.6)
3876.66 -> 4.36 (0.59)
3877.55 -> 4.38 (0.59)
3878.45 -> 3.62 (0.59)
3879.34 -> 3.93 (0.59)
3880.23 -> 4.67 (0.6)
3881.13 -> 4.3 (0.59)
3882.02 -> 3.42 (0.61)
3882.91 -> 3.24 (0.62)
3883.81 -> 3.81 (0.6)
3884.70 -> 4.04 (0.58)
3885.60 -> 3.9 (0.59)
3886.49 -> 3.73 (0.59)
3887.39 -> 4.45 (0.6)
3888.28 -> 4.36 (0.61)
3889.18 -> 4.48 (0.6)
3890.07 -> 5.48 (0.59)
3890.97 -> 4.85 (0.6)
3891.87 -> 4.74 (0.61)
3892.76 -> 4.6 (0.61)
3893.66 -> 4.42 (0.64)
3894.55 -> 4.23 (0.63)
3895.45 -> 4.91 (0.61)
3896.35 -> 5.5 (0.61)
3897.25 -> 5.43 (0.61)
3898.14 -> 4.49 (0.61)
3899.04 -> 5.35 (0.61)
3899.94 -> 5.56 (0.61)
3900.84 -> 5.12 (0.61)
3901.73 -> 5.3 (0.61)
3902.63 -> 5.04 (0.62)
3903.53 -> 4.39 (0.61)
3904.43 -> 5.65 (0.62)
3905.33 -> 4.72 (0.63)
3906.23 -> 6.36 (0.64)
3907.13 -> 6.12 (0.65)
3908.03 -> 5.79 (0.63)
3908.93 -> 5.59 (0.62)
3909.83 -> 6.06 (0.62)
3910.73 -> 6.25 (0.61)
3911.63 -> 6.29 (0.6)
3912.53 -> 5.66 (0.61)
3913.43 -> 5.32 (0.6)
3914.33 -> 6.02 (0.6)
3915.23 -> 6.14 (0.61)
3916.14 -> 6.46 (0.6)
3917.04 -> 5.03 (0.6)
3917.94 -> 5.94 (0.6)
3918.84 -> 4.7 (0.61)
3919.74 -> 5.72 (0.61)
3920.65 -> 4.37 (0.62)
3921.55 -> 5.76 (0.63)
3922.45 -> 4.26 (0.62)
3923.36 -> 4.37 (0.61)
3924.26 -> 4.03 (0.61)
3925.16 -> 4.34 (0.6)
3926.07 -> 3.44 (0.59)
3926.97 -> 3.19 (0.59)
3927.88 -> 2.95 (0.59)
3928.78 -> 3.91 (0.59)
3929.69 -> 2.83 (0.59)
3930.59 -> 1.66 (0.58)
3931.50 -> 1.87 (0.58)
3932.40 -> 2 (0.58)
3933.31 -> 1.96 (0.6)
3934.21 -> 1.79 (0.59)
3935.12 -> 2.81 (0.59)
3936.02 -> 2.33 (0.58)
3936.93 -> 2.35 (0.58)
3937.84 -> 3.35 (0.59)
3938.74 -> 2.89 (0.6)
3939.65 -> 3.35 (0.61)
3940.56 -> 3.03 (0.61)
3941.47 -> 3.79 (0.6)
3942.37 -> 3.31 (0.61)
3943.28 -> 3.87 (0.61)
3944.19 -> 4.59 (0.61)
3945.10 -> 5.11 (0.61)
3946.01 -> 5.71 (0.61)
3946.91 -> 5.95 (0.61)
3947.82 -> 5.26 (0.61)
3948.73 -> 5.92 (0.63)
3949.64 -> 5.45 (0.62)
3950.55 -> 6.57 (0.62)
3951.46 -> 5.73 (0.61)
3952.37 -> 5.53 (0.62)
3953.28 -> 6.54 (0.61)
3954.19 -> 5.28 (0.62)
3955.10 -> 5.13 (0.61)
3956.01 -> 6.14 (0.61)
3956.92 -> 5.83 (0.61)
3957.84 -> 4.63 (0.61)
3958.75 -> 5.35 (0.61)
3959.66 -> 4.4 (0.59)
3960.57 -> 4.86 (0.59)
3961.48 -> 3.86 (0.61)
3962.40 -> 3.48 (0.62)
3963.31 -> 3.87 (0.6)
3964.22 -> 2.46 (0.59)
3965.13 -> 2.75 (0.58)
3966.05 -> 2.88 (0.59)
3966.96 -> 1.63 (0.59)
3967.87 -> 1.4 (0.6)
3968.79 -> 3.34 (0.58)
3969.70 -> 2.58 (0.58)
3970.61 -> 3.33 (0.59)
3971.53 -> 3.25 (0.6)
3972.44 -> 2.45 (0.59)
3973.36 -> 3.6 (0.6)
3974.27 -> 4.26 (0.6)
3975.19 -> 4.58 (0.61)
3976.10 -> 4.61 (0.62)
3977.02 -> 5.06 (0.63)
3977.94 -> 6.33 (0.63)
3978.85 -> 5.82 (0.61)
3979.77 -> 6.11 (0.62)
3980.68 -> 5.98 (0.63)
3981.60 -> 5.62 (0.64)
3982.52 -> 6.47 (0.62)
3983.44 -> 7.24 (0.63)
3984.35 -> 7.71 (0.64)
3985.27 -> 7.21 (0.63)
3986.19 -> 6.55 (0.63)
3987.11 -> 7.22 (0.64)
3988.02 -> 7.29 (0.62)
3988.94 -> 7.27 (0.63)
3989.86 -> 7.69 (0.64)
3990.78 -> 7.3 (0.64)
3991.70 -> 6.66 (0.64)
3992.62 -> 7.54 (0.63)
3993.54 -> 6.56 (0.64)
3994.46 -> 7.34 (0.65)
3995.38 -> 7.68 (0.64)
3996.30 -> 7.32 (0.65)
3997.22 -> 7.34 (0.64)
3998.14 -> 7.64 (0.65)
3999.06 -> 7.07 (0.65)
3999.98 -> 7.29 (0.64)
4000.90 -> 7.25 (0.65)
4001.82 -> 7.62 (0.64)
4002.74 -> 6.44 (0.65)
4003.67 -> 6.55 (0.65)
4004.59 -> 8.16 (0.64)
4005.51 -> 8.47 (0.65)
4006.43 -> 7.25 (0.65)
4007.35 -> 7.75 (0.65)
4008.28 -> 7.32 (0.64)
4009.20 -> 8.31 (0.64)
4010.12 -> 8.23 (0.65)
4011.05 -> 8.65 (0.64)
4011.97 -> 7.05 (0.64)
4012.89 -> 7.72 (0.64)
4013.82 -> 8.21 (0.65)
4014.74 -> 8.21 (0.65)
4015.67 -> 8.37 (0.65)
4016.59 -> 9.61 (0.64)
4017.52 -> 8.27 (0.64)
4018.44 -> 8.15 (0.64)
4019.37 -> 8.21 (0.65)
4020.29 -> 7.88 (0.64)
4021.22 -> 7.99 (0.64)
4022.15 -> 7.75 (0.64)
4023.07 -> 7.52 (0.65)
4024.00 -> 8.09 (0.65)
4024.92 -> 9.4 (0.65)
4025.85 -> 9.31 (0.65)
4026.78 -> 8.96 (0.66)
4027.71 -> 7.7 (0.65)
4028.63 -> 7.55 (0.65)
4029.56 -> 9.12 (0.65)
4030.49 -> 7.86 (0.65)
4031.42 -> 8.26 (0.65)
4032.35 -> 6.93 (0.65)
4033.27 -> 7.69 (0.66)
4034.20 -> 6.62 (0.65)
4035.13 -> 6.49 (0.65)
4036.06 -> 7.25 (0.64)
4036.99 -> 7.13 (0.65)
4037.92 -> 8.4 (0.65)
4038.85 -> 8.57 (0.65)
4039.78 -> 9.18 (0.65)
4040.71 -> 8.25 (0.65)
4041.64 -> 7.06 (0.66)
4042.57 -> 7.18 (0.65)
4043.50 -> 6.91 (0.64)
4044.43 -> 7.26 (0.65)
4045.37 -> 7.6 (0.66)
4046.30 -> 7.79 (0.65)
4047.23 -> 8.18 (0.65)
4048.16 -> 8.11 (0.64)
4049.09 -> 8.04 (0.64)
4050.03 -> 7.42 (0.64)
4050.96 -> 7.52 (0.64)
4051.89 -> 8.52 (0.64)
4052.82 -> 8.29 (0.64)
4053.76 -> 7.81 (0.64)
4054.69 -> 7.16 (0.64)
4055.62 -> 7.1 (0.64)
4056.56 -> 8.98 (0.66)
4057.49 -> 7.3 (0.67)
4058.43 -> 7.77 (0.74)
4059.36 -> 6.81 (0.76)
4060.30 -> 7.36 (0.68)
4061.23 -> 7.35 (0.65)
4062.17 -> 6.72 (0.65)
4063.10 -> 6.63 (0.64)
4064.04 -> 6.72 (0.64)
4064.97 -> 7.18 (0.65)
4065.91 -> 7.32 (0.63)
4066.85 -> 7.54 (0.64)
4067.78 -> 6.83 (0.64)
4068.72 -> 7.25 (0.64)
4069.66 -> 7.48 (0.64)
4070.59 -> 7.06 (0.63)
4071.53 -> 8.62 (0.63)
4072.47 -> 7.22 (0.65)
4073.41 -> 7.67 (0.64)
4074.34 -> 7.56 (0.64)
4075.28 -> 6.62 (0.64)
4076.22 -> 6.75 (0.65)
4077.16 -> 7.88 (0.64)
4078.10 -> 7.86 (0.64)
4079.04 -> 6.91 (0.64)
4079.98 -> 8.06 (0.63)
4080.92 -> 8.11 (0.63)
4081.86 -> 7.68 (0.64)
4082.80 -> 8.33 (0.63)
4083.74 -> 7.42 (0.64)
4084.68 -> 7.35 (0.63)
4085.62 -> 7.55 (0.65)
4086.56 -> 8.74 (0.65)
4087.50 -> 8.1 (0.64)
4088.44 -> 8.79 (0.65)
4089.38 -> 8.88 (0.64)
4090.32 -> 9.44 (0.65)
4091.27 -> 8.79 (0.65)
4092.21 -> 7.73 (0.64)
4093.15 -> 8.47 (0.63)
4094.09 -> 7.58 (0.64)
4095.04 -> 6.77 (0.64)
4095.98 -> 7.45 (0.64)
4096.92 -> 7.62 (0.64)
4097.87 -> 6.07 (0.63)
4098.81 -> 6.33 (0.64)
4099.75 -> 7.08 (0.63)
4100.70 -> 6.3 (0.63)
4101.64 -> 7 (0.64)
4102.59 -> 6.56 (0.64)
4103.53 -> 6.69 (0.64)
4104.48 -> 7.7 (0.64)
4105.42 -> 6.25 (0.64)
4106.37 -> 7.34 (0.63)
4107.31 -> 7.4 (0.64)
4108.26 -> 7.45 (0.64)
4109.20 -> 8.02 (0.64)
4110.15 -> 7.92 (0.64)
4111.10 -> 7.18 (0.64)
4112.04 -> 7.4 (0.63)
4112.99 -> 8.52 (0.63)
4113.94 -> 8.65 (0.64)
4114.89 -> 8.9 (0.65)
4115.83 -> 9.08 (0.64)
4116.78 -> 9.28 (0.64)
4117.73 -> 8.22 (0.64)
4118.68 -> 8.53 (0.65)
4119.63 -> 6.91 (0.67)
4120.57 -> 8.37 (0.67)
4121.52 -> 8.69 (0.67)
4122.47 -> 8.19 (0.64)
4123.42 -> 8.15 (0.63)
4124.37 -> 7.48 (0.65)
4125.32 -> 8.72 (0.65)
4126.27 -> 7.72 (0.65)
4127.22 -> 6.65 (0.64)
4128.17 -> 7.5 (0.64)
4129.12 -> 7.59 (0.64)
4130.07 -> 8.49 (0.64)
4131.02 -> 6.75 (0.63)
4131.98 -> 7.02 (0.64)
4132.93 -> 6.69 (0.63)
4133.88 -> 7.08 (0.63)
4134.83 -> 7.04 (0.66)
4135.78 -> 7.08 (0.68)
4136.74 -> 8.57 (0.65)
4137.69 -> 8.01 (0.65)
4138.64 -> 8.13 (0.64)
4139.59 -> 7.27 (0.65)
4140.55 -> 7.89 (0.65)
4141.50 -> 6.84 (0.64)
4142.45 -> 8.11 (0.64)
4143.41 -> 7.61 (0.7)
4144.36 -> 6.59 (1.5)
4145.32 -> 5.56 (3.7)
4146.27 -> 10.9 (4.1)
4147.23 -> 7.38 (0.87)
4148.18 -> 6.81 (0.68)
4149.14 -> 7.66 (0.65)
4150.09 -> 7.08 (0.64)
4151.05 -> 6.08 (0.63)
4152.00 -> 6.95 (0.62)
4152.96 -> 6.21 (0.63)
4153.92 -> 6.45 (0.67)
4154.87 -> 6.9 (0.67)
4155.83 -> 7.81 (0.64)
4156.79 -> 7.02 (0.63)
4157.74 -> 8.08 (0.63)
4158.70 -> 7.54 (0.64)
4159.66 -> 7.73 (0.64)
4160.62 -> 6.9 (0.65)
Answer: 1.95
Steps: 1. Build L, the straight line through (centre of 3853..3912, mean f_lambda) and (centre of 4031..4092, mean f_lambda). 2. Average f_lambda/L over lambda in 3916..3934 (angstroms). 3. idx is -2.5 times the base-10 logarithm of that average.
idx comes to 0.319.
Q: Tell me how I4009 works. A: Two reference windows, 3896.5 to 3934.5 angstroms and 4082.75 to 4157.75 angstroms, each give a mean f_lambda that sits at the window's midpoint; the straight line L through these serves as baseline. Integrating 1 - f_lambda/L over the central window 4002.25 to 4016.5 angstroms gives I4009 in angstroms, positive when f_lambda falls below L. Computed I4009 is -4.2 angstroms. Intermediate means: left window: 4.71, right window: 7.6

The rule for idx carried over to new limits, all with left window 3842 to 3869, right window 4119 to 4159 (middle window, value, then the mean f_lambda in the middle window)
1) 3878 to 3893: 0.035 mag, 4.21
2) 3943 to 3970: 0.144 mag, 4.55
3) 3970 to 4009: -0.149 mag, 6.48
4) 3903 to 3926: -0.147 mag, 5.38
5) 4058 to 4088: -0.123 mag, 7.45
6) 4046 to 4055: -0.233 mag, 7.9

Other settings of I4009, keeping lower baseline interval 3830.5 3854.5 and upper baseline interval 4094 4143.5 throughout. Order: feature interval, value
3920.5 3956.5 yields 5.8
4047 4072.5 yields -3.2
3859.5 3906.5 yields -4.0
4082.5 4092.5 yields -1.7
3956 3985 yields 4.9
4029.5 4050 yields -4.2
